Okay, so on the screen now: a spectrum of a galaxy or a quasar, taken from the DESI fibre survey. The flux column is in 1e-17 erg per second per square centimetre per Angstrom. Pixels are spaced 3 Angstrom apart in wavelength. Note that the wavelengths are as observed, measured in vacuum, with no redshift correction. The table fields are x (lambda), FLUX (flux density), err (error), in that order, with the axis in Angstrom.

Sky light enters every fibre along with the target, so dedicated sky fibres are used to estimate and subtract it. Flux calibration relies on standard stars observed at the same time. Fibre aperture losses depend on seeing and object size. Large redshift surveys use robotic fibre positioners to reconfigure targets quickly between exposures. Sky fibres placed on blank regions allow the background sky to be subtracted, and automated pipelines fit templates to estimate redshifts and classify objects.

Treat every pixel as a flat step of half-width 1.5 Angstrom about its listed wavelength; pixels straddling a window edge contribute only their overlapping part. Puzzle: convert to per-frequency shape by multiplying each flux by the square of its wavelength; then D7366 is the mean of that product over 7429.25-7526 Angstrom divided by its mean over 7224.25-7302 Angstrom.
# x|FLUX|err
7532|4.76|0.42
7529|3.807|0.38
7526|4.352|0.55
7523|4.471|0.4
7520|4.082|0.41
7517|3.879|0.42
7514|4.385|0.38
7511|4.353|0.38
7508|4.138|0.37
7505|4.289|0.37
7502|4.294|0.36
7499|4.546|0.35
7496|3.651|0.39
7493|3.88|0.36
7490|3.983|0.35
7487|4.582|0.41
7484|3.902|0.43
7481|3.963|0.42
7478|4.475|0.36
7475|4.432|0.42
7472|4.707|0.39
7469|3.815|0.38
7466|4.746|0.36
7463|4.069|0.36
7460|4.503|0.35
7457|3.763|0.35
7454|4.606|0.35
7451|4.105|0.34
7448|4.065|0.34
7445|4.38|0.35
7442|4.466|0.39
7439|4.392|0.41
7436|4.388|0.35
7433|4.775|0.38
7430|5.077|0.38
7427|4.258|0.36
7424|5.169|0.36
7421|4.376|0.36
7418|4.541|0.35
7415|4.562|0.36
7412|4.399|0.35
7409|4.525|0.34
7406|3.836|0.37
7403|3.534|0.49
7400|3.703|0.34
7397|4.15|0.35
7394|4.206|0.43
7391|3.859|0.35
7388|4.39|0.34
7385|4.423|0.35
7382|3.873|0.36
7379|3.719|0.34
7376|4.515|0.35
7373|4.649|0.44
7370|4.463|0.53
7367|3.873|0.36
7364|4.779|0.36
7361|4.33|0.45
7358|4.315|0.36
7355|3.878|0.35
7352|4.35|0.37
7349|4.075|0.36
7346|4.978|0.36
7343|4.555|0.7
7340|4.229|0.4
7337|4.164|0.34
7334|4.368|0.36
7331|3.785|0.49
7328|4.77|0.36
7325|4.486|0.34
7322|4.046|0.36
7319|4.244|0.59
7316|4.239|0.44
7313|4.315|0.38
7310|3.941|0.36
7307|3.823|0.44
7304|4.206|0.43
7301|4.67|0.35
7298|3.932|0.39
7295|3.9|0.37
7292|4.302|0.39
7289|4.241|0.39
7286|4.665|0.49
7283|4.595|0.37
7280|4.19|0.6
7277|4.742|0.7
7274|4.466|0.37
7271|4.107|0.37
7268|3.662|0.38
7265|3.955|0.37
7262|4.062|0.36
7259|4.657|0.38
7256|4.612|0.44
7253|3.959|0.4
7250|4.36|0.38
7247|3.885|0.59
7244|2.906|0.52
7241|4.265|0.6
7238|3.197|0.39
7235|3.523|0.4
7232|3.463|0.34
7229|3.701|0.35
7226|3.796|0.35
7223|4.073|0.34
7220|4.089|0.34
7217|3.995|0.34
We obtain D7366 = 1.12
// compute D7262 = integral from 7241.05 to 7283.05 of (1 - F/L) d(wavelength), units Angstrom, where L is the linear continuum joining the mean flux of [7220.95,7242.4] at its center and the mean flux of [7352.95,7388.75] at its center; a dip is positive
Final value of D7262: -3.3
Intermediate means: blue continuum 3.72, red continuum 4.27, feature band 4.14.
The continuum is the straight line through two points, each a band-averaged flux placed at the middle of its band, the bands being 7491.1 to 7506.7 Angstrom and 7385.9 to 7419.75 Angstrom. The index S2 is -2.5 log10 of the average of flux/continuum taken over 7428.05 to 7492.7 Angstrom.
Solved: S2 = -0.05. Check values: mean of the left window 4.16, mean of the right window 4.13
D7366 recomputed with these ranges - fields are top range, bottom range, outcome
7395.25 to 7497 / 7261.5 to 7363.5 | 1.04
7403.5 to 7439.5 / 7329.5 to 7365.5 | 1.06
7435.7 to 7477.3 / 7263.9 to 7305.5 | 1.06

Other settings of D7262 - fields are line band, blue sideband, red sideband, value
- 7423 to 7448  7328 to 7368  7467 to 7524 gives -1.9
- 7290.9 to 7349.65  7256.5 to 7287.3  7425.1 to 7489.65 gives 1.0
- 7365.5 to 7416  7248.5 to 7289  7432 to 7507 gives 1.5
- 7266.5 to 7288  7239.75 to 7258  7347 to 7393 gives -1.5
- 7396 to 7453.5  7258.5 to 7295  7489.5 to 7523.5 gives -2.2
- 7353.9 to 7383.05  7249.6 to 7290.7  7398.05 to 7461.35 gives 0.6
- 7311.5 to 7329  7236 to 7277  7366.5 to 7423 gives -1.0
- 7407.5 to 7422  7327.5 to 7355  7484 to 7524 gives -0.8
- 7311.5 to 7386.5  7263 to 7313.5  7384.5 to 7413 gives -2.8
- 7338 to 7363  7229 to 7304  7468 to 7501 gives -1.3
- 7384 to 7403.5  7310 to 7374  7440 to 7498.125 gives 1.0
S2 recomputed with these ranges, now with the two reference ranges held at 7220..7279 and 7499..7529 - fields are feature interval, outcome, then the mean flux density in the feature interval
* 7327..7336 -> -0.06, 4.27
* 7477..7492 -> 0.01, 4.16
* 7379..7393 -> 0.00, 4.09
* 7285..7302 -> -0.06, 4.26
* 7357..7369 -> -0.06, 4.33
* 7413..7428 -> -0.11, 4.59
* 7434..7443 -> -0.07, 4.43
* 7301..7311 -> -0.02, 4.09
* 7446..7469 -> -0.01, 4.24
